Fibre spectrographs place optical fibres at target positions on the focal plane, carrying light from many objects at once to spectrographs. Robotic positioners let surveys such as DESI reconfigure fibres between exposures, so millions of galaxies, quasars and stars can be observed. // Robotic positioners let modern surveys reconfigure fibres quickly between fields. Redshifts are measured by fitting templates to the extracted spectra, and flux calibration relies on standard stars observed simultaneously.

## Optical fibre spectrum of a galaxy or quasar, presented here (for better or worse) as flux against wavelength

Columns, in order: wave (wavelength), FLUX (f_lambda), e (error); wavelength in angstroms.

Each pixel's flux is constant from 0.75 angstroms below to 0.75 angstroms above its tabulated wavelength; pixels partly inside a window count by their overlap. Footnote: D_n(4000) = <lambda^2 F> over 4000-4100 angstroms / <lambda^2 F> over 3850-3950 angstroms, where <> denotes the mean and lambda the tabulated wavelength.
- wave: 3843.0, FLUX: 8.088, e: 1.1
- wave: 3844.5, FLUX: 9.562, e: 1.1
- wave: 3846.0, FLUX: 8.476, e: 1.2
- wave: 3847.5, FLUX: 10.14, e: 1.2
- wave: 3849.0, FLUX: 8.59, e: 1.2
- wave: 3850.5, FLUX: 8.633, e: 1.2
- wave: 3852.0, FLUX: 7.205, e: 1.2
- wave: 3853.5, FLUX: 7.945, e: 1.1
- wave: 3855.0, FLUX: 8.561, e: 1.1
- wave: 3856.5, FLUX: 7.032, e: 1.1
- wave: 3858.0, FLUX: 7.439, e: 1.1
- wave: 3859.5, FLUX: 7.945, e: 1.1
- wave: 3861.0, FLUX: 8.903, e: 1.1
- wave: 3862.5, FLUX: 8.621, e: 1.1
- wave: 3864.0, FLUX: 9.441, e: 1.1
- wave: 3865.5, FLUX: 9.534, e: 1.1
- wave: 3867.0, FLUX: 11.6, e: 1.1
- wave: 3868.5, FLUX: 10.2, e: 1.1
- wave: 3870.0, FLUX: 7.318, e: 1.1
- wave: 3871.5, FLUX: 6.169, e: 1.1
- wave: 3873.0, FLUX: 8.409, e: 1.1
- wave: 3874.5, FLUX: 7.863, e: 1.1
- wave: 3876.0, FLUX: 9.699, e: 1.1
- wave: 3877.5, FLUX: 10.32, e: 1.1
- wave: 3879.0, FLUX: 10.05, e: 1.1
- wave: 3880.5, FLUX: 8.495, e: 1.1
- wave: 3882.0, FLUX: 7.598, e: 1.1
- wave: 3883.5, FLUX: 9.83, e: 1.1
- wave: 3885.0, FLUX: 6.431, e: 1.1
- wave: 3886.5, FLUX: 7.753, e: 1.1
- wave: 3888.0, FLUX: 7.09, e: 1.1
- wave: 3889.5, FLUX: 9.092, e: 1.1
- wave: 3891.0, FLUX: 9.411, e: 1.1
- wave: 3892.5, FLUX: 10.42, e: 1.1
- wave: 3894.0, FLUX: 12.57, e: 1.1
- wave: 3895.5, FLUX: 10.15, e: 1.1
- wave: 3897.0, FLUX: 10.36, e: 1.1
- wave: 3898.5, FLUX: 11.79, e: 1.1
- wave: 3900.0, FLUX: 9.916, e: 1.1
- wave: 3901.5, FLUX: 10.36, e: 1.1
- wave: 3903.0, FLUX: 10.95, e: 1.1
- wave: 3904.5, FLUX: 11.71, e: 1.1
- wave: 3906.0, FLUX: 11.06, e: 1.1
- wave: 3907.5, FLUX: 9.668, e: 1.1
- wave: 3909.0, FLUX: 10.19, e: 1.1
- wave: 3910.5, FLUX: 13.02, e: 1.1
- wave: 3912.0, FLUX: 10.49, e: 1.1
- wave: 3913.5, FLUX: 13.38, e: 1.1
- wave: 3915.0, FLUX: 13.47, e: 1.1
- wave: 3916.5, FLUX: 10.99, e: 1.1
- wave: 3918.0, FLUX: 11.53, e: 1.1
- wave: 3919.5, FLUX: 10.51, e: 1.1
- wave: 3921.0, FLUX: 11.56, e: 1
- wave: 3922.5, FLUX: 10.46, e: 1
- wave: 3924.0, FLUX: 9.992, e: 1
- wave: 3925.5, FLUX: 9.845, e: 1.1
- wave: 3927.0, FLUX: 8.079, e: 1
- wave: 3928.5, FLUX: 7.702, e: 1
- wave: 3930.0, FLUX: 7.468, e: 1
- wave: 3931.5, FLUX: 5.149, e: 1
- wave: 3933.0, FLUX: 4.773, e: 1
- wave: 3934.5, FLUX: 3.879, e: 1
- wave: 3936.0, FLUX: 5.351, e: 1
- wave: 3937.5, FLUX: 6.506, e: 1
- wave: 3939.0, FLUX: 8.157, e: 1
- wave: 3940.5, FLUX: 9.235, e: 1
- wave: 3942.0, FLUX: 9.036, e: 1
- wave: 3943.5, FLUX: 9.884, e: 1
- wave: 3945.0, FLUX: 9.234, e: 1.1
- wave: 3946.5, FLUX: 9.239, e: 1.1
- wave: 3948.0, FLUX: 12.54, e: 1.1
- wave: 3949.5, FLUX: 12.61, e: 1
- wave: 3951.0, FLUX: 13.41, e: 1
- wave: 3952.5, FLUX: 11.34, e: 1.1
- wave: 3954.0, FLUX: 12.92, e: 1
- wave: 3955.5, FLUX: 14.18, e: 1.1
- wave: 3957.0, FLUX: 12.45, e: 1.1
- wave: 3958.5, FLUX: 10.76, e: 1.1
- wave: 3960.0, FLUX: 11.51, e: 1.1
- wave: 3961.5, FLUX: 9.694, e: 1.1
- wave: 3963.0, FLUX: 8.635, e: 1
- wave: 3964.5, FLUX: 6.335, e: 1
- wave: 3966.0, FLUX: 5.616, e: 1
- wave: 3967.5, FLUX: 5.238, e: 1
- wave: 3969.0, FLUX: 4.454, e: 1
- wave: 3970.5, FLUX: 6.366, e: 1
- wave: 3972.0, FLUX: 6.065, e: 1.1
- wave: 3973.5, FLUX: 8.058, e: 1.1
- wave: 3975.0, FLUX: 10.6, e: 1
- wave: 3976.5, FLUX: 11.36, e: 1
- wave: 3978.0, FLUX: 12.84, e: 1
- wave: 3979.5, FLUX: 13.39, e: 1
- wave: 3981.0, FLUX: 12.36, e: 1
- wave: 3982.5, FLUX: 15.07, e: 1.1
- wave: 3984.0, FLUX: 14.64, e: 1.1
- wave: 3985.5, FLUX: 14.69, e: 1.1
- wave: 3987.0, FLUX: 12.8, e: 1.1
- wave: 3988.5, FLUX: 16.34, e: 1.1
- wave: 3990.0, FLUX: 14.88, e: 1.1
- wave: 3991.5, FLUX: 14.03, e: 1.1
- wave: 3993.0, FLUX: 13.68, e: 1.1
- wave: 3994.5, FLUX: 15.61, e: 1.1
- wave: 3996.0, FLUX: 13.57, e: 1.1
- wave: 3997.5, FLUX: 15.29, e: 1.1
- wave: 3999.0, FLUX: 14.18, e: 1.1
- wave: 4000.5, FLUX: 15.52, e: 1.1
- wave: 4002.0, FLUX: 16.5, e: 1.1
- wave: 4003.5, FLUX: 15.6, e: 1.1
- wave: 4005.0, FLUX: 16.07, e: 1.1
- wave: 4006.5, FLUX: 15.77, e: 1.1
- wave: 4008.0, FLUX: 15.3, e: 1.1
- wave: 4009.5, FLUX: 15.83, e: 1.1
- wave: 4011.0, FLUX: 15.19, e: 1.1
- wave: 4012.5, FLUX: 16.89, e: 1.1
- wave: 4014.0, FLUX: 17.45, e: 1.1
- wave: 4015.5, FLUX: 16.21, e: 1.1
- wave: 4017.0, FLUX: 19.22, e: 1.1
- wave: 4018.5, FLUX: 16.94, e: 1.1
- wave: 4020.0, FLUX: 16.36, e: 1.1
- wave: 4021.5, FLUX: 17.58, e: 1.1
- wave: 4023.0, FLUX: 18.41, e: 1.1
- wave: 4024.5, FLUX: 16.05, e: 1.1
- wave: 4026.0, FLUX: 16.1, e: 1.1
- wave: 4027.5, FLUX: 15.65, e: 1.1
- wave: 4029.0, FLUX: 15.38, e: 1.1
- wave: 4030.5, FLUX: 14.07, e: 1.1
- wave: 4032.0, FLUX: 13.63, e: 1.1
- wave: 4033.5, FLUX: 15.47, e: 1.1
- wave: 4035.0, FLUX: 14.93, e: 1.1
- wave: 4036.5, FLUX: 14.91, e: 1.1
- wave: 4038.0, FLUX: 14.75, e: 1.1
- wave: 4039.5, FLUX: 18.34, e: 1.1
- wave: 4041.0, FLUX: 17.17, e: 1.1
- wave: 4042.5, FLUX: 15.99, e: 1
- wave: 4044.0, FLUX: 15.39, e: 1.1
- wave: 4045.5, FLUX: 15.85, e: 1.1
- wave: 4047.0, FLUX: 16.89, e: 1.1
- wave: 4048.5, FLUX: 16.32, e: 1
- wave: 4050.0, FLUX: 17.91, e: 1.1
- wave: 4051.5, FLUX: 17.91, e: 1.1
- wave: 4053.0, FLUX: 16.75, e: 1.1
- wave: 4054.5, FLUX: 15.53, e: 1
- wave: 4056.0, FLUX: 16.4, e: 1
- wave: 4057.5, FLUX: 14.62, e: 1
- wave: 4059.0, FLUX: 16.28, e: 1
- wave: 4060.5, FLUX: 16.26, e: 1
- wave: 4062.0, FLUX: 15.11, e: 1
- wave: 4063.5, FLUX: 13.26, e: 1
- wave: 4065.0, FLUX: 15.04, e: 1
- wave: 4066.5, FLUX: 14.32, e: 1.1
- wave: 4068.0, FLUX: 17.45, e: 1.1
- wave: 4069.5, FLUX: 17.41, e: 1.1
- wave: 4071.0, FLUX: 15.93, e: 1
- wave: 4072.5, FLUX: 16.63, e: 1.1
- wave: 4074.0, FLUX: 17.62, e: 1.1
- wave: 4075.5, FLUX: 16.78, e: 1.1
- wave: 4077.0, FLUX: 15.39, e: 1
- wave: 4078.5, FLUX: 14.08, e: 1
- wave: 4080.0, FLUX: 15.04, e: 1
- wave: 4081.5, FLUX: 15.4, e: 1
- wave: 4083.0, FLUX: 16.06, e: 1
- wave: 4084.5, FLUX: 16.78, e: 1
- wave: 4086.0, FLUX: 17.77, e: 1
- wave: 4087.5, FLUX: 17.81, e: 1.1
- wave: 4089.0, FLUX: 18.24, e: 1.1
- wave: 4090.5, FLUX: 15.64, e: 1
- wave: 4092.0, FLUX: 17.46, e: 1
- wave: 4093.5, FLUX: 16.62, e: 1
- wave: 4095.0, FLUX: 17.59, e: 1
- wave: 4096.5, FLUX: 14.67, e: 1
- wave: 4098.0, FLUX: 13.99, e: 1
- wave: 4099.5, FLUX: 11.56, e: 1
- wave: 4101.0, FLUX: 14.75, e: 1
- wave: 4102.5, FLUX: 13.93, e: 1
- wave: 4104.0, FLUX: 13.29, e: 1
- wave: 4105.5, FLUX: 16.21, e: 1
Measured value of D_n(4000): 1.87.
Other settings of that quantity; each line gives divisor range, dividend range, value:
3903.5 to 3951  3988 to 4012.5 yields 1.64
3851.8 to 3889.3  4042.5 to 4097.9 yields 2.11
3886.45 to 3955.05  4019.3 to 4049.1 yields 1.70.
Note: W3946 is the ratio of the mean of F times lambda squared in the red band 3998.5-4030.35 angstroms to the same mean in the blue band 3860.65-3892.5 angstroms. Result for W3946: 2.0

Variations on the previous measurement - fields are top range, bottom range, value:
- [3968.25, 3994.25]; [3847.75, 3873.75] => 1.50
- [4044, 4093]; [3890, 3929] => 1.63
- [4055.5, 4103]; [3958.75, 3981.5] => 1.89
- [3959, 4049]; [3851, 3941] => 1.61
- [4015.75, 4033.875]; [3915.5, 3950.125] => 1.92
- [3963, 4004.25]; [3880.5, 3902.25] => 1.33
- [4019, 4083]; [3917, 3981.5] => 1.80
